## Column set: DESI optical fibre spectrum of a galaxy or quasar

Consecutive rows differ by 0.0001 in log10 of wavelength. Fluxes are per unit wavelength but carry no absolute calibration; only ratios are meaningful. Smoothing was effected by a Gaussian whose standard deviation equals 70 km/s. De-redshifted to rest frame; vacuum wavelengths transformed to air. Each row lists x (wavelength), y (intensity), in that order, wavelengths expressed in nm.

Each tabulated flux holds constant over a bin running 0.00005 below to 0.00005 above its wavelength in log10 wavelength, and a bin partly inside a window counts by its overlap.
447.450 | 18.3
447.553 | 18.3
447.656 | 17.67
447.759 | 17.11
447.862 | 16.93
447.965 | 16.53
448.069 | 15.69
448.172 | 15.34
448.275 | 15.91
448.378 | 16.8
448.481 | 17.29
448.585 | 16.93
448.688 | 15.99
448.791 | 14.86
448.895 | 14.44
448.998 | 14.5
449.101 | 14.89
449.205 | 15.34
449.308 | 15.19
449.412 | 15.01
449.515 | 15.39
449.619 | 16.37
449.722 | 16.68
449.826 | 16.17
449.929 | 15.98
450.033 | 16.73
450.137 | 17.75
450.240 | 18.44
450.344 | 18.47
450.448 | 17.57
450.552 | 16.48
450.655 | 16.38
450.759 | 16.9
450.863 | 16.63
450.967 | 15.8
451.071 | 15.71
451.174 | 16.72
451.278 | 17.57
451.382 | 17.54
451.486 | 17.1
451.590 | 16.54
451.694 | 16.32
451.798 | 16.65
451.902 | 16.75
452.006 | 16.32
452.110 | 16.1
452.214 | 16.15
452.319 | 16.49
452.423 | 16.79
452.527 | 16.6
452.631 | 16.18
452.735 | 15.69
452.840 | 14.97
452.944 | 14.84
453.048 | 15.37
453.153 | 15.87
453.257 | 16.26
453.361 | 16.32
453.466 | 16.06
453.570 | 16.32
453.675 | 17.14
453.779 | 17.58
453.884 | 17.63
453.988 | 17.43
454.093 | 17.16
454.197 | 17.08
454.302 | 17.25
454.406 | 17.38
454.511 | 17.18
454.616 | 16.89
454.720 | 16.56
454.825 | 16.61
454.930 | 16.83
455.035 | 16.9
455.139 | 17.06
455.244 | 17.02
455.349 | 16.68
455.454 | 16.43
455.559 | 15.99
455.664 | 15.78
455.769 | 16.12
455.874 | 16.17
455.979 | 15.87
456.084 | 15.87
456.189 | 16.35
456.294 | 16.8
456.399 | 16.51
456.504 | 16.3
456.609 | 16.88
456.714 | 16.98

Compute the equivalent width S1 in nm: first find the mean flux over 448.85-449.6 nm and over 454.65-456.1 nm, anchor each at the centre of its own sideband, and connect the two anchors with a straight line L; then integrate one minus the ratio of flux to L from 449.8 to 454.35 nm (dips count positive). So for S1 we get -0.28 nm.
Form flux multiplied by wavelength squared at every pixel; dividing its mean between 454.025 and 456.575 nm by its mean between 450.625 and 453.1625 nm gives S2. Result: 1.03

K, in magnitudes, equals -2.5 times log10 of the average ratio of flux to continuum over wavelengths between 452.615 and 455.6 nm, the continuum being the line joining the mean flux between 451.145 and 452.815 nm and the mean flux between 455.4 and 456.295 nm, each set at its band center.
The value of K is -0.02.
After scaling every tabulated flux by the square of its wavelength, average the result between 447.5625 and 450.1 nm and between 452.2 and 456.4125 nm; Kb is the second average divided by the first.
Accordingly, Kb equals 1.05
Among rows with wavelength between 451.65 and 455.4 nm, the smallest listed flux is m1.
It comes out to 14.84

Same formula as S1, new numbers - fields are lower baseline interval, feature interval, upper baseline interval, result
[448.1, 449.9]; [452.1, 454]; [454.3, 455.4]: 0.032 nm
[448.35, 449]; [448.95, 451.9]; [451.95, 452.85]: -0.079 nm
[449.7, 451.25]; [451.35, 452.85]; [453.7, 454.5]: 0.055 nm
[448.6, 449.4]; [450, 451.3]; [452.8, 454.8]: -0.115 nm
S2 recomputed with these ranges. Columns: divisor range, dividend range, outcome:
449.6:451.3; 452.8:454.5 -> 1.00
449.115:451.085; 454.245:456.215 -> 1.03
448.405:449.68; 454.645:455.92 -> 1.09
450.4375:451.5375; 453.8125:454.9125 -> 1.04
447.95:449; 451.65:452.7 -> 1.05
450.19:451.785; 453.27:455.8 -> 1.01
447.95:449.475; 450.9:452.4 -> 1.07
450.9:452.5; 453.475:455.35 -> 1.04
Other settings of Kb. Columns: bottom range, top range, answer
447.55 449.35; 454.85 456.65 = 1.06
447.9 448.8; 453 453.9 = 1.04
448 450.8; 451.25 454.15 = 1.03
